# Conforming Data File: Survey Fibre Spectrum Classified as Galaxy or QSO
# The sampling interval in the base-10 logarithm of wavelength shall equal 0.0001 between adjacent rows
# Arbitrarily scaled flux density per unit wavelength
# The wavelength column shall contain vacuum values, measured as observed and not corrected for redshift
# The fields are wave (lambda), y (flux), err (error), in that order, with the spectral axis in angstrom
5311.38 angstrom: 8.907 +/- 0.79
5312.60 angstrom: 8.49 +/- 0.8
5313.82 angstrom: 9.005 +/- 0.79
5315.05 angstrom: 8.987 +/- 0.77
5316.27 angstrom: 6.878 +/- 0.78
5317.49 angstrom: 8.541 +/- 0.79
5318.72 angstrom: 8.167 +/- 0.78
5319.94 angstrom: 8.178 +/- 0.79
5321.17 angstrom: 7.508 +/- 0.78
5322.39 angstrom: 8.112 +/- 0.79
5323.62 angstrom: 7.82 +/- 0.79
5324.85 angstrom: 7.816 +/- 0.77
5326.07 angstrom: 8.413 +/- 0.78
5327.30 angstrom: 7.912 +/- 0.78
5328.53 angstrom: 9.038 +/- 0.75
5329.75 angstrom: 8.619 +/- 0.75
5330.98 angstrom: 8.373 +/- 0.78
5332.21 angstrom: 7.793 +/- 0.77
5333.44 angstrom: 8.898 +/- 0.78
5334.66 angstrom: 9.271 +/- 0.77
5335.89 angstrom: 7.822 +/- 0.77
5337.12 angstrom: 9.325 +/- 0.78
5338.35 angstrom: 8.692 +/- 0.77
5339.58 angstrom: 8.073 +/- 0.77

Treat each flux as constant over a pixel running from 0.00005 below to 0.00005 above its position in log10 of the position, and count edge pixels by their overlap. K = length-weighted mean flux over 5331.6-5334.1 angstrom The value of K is 8.39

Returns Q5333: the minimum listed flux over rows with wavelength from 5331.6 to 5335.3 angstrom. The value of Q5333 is 7.793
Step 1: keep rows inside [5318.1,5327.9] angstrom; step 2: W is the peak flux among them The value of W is 8.413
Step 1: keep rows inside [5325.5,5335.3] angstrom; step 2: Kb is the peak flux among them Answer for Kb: 9.271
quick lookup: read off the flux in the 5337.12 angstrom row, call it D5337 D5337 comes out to 9.325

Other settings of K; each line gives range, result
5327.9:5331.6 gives 8.67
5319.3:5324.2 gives 7.91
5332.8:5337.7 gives 8.83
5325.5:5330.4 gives 8.49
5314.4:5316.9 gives 7.96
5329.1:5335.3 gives 8.6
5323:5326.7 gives 8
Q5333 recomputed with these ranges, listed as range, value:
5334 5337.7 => 7.822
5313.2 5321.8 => 6.878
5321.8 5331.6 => 7.816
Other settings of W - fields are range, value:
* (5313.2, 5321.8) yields 9.005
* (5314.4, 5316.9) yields 8.987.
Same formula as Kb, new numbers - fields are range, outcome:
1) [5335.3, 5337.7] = 9.325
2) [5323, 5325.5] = 7.82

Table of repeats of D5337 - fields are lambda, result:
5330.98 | 8.373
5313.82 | 9.005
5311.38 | 8.907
